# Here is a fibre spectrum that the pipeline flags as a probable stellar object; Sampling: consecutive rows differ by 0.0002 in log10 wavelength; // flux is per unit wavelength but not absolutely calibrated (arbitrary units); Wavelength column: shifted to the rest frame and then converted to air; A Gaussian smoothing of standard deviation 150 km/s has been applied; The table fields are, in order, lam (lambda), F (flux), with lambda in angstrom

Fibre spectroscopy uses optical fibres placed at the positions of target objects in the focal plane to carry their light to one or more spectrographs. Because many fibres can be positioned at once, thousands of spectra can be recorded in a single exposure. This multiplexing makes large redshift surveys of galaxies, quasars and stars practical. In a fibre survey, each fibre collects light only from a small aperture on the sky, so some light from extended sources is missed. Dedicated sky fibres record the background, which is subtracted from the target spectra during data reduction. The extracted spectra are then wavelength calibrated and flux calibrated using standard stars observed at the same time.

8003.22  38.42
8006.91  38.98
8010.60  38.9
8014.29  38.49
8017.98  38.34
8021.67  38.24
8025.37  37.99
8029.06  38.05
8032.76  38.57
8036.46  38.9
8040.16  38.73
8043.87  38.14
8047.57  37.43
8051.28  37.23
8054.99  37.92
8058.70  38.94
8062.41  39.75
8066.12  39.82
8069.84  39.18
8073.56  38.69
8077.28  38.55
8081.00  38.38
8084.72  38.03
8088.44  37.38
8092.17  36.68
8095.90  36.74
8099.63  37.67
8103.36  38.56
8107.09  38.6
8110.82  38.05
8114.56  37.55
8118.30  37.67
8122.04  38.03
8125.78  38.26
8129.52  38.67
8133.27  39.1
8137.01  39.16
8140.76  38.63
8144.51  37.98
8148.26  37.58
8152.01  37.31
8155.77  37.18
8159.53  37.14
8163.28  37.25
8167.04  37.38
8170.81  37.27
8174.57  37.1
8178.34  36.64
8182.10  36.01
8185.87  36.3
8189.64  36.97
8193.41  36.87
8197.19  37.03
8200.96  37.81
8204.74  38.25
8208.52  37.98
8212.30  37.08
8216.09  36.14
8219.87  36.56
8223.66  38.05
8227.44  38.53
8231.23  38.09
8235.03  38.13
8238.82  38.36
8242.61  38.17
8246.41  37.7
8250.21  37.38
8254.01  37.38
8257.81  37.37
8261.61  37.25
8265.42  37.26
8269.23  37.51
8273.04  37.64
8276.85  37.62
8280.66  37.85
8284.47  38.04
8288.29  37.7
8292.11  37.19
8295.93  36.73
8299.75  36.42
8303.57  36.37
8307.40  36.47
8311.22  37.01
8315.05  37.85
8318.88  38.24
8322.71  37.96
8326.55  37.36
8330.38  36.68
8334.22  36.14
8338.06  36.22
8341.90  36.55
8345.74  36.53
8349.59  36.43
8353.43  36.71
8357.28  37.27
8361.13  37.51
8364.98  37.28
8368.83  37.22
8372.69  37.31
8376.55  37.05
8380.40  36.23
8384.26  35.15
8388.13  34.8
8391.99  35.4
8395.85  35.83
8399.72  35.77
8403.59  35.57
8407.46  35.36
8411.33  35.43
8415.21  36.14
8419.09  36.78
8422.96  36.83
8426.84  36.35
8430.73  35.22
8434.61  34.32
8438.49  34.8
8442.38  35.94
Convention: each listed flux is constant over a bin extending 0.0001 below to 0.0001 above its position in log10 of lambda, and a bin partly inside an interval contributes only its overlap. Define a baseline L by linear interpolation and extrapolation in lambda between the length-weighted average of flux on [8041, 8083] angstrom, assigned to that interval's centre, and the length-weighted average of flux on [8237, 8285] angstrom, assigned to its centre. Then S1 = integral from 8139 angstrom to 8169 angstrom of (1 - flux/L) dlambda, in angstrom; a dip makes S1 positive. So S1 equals 0.5 angstrom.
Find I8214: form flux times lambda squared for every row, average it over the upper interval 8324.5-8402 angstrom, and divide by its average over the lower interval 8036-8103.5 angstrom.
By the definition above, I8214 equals 1.0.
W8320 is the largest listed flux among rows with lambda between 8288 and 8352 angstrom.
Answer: 38.24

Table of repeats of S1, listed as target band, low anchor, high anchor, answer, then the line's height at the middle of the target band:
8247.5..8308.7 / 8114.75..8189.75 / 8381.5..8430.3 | -0.98 angstrom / 36.7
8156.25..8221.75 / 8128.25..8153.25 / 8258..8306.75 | 1.64 angstrom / 38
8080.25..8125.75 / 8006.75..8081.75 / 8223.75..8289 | 0.63 angstrom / 38.3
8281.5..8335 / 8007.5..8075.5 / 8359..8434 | -0.67 angstrom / 36.7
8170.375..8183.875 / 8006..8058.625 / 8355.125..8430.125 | 0.28 angstrom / 37.5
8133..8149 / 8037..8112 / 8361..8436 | -0.30 angstrom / 37.8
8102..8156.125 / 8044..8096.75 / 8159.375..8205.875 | -0.81 angstrom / 37.6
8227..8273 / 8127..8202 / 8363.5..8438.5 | -1.00 angstrom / 36.9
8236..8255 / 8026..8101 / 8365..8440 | -0.43 angstrom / 37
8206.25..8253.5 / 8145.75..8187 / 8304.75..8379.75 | -0.82 angstrom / 37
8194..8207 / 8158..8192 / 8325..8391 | -0.27 angstrom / 36.9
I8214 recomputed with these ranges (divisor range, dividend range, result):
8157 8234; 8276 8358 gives 1.02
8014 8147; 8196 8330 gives 1.02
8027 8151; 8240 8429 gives 1.02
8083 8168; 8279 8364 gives 1.03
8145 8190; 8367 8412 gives 1.02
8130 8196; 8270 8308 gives 1.03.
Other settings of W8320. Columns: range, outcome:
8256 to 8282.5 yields 37.85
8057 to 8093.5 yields 39.82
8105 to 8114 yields 38.6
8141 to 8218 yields 38.25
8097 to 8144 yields 39.16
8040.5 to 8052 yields 38.14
